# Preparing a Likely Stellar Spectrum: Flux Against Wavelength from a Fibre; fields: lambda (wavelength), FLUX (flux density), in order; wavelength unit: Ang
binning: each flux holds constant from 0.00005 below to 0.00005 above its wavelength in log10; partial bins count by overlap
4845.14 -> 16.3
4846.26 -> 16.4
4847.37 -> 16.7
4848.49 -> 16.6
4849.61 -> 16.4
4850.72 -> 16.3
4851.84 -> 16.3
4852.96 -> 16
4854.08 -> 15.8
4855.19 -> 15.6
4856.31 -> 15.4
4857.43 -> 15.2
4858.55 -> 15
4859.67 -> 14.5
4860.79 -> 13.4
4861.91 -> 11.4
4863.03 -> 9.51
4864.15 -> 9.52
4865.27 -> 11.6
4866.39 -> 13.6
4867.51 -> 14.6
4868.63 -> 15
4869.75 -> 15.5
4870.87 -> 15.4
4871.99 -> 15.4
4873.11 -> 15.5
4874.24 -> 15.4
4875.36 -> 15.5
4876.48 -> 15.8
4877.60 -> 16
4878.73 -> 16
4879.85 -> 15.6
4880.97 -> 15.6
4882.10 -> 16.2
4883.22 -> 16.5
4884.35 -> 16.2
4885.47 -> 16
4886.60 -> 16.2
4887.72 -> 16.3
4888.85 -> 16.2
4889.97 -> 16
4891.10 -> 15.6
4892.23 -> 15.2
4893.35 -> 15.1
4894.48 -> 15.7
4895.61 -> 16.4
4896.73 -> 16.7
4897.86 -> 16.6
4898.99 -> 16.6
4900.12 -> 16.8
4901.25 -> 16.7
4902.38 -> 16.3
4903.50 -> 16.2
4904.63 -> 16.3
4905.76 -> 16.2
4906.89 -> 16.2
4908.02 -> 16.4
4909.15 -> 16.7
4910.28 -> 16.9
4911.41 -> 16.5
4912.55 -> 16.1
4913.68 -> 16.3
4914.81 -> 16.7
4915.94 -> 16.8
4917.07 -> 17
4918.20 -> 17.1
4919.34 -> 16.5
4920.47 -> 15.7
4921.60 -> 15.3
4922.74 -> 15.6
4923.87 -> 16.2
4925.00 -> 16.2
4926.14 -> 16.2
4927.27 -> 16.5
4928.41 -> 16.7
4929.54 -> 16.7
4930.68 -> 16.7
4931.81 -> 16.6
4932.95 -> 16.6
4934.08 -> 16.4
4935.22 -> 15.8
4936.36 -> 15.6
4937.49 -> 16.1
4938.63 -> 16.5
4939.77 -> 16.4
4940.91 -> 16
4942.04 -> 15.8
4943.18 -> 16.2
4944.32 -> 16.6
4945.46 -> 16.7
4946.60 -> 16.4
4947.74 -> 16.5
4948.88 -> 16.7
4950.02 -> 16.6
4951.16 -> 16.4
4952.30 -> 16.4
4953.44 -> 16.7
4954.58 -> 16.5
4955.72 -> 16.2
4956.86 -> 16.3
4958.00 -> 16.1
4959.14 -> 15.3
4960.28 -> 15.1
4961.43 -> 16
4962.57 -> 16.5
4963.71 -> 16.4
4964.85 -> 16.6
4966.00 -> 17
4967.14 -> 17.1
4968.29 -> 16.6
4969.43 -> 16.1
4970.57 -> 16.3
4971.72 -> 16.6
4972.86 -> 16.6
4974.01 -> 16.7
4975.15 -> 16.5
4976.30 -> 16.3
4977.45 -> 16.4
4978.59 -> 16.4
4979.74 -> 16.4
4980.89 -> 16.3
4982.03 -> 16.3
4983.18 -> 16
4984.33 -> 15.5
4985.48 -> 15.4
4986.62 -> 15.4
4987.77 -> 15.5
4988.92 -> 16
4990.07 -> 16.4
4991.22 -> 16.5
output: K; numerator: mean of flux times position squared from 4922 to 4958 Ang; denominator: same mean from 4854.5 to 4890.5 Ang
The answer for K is 1.13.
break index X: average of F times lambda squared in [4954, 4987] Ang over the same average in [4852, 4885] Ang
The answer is 1.1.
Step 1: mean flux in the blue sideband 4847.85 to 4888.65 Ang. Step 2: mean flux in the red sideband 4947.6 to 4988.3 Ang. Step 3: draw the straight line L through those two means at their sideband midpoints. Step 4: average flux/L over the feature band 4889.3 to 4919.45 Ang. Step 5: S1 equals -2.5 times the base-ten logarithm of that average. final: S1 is -0.06 mag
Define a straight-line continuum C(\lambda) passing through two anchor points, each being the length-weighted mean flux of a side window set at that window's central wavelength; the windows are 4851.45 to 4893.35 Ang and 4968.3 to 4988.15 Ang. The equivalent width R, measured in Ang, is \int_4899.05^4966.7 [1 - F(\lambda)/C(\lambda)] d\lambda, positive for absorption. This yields -3.0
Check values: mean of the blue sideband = 15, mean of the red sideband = 16.2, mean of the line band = 16.4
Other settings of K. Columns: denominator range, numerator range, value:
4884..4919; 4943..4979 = 1.03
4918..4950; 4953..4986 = 1.01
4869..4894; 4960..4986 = 1.07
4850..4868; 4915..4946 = 1.20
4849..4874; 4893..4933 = 1.16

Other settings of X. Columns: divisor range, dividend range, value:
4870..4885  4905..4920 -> 1.06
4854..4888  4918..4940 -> 1.12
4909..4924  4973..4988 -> 1.01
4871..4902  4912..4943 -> 1.04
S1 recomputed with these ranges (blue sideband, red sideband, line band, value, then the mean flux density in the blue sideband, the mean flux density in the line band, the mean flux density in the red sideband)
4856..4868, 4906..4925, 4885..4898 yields -0.079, 13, 16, 16.4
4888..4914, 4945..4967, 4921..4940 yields 0.004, 16.2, 16.2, 16.4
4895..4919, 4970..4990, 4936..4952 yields 0.001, 16.5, 16.3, 16.2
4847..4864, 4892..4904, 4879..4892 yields -0.013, 14.8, 16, 16.2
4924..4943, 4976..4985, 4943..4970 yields -0.009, 16.3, 16.4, 16.2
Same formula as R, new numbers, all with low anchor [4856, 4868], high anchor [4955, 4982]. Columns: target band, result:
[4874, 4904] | -4.8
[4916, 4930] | -1.3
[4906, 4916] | -1.3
